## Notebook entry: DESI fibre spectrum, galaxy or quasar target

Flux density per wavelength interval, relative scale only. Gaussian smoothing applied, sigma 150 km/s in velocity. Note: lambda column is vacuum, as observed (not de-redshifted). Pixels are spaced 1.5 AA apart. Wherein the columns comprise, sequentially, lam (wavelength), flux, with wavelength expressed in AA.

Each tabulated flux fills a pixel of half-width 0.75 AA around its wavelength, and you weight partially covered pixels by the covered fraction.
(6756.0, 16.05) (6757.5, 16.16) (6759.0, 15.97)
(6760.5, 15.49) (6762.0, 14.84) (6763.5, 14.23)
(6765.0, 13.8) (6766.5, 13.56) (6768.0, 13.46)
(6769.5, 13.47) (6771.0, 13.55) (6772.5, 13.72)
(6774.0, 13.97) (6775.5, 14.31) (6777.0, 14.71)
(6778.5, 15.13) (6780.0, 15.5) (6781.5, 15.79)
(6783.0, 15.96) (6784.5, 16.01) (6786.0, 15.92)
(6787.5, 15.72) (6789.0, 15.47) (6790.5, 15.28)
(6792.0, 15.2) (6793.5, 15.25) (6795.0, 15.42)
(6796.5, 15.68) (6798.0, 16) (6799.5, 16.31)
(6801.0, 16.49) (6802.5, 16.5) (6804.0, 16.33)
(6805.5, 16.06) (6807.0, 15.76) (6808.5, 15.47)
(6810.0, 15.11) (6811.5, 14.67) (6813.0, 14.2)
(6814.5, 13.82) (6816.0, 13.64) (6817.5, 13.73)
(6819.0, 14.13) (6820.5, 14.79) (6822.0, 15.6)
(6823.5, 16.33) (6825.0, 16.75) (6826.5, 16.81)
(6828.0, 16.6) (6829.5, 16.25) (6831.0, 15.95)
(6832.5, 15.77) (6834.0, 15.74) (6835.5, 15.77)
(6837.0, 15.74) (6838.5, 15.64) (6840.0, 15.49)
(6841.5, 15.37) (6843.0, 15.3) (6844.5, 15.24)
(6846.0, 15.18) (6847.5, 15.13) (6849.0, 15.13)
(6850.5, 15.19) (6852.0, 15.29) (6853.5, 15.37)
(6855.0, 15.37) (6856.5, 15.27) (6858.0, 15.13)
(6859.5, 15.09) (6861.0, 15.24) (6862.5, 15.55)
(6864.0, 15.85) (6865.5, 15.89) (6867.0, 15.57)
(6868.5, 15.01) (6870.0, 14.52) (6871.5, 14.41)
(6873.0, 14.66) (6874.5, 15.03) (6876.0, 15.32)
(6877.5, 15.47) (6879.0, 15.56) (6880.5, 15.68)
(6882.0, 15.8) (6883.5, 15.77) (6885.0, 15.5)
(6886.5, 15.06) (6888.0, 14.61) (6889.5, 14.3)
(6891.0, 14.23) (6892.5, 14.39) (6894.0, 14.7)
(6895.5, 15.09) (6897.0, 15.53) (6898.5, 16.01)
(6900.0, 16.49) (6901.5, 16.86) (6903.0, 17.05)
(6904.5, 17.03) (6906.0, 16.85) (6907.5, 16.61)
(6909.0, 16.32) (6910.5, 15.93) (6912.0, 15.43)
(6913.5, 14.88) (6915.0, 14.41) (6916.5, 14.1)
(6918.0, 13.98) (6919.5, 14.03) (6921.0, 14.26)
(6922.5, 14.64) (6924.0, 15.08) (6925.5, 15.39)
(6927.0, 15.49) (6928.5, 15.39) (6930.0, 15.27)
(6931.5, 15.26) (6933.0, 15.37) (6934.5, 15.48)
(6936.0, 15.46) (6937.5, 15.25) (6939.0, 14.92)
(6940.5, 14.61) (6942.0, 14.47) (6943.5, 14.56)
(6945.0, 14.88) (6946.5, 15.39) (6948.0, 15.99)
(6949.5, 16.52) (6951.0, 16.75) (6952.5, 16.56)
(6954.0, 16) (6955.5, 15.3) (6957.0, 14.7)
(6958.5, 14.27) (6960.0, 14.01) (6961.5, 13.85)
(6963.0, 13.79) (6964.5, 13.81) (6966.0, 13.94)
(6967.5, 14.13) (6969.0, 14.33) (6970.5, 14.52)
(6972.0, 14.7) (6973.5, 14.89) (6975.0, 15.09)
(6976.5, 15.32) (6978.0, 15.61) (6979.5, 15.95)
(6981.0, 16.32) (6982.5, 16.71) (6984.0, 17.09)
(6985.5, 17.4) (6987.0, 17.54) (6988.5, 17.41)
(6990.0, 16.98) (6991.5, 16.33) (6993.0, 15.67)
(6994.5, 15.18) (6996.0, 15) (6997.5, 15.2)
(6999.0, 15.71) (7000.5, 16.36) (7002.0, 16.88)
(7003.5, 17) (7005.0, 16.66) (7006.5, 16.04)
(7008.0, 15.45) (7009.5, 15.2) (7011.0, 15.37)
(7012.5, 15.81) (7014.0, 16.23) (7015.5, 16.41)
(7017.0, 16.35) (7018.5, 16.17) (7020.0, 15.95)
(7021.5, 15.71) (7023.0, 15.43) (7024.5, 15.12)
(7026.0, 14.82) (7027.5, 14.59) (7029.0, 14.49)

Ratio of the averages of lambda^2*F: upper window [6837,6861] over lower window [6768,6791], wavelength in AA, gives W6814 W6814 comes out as 1.05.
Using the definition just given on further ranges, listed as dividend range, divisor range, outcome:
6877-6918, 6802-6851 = 1.03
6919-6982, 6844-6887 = 1.01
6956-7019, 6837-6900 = 1.06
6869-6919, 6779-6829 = 1.02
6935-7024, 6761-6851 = 1.08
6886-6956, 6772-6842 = 1.03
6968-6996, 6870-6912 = 1.05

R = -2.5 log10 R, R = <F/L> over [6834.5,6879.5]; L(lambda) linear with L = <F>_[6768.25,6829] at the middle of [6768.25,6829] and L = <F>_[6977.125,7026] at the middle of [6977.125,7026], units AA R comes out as 0.02 mag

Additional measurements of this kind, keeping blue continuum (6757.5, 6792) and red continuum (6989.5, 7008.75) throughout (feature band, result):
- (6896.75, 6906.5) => -0.07 mag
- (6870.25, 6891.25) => 0.02 mag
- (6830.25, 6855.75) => -0.02 mag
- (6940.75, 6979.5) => 0.06 mag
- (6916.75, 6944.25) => 0.05 mag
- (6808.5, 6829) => 0.00 mag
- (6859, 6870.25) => 0.00 mag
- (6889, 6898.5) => 0.05 mag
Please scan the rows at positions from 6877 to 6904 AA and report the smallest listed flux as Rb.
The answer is 14.23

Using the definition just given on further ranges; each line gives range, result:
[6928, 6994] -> 13.79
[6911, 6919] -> 13.98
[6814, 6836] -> 13.64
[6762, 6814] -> 13.46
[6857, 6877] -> 14.41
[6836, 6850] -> 15.13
